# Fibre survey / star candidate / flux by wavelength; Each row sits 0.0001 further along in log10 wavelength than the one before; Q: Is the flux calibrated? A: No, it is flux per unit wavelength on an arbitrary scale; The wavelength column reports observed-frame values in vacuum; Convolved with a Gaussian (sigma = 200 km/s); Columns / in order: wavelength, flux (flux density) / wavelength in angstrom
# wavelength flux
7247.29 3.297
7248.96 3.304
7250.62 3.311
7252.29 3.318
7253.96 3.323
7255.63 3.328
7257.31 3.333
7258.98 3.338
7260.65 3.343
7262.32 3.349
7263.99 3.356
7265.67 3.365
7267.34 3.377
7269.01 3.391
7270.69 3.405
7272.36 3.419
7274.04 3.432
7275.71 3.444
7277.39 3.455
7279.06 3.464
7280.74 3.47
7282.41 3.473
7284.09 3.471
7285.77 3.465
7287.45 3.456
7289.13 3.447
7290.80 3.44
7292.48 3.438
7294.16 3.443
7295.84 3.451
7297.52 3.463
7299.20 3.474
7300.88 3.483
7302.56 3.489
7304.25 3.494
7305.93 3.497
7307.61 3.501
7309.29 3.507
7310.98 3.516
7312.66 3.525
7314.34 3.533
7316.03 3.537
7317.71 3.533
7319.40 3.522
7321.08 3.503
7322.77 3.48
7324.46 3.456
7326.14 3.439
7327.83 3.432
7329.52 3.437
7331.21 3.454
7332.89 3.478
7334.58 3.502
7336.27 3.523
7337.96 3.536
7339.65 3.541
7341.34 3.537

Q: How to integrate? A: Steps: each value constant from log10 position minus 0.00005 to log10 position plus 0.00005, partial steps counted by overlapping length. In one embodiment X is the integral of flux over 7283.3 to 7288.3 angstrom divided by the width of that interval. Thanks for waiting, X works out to 3.46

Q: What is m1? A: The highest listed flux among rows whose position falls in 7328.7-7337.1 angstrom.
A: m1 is 3.523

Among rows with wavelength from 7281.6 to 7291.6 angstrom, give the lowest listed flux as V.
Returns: 3.44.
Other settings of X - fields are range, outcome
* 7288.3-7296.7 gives 3.45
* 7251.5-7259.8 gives 3.33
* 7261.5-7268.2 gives 3.36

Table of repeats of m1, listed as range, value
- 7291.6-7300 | 3.474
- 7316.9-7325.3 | 3.533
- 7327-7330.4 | 3.437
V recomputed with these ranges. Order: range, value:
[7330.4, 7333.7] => 3.454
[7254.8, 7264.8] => 3.328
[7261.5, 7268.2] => 3.349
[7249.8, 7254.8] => 3.311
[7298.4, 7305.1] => 3.474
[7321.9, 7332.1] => 3.432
